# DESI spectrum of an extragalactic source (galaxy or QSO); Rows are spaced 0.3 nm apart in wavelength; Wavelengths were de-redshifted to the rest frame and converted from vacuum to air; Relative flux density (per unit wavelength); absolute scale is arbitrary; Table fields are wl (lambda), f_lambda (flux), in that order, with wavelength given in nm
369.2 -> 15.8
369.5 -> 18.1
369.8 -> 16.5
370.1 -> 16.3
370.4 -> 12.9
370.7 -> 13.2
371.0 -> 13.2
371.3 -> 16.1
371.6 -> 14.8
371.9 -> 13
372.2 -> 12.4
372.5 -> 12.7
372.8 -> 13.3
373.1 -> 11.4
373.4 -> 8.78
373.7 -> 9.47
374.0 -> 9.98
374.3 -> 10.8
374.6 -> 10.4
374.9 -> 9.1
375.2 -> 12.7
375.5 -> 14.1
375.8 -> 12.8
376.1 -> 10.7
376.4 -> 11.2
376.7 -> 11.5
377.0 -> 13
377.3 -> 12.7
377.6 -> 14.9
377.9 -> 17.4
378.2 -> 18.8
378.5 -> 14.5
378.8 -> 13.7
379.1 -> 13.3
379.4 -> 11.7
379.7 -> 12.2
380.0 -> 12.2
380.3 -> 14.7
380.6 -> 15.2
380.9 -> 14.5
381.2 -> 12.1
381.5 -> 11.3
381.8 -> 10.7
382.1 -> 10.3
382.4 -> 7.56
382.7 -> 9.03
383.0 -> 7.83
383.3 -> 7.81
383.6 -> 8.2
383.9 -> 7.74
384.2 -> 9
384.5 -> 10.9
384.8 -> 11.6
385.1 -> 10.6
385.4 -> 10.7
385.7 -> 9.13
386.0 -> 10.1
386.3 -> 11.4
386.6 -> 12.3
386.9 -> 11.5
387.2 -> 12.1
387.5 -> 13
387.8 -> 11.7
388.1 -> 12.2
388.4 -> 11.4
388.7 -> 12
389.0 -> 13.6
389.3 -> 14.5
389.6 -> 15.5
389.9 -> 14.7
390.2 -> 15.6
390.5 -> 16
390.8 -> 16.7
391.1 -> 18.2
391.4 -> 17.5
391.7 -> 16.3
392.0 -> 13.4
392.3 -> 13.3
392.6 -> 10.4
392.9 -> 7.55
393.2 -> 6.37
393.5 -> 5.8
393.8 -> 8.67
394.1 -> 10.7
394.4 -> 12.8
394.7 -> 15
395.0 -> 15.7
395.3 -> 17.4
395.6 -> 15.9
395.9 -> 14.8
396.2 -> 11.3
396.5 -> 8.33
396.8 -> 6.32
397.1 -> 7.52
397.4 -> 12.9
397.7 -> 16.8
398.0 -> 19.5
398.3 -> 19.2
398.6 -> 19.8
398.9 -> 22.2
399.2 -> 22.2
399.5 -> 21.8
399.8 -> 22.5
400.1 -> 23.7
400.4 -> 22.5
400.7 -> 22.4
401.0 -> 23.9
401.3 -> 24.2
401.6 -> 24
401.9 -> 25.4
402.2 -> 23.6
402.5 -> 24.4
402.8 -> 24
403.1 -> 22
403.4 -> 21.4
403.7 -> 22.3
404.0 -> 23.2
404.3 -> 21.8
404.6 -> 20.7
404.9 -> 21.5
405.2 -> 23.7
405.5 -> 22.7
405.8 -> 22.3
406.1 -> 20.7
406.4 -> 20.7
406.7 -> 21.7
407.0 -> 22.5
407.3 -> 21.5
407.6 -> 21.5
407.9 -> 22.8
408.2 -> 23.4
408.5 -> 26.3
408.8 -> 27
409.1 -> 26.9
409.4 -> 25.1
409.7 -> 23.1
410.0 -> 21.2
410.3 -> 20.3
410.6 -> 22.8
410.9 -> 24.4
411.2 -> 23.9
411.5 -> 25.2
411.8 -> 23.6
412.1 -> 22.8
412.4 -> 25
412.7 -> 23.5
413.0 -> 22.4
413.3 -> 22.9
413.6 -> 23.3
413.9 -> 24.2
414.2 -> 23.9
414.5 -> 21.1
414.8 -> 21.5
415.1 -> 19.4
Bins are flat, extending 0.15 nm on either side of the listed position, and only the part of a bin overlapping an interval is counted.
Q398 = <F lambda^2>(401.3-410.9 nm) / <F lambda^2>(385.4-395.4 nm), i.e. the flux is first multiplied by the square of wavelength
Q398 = 1.95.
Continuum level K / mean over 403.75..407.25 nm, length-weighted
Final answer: 22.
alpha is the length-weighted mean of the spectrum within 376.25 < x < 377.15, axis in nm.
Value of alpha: 11.9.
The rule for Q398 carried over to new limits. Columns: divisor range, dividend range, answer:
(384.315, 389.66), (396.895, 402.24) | 1.86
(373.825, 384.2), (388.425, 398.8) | 1.23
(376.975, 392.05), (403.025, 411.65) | 2.03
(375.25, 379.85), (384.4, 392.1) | 1.04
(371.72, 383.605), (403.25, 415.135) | 2.24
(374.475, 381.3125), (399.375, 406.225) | 1.96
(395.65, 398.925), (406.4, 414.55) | 1.76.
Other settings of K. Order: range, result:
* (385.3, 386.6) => 10.5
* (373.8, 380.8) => 12.9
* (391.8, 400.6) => 14.7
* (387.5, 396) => 13.3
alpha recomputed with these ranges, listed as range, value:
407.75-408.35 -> 23.1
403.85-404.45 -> 22.5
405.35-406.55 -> 21.6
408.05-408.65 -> 24.8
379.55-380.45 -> 13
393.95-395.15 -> 13.5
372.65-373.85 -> 10.7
